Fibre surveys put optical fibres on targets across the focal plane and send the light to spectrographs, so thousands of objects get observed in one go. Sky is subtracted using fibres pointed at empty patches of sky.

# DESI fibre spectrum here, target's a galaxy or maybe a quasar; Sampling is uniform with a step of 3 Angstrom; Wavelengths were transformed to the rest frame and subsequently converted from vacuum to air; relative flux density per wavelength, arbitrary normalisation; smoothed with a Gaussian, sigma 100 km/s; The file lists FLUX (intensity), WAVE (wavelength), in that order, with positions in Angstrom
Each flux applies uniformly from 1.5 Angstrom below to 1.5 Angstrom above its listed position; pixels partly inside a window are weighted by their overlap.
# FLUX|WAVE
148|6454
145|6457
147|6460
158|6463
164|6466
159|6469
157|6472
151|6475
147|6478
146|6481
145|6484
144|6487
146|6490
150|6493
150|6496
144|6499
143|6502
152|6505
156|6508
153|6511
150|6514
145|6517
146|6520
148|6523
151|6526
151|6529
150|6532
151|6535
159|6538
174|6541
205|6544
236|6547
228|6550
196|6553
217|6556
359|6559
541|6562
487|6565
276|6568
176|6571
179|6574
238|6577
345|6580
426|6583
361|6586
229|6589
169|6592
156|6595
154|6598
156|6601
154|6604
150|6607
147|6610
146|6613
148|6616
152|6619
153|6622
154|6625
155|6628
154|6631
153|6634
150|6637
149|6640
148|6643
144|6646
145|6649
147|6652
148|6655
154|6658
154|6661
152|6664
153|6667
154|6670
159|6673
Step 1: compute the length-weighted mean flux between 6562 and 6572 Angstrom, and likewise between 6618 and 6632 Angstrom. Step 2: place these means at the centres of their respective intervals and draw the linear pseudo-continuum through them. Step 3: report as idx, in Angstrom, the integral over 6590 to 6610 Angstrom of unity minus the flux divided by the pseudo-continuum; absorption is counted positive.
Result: 6.8 Angstrom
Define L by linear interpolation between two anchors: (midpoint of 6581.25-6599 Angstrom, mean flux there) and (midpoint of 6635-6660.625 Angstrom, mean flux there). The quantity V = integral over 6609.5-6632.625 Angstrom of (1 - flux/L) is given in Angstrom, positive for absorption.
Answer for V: 5.3 Angstrom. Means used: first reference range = 253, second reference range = 148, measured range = 151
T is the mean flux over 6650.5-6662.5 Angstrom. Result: 151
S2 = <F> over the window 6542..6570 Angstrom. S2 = 300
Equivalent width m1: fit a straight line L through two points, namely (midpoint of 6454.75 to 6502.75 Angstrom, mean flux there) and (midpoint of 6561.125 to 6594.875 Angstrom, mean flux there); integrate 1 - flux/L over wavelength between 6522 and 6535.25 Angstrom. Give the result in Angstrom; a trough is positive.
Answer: 4.4 Angstrom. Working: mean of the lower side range 150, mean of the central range 150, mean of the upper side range 301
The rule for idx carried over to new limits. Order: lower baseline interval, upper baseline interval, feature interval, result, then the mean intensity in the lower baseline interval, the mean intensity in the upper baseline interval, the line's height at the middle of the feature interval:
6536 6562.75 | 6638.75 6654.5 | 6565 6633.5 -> -2.0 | 247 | 147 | 196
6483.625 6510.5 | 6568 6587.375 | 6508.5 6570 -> 2.0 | 148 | 286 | 220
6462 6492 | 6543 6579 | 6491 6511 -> 4.1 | 152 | 280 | 188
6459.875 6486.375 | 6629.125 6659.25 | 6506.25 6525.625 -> 0.3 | 153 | 149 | 152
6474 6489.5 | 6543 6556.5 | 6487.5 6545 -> 8.9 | 146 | 217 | 182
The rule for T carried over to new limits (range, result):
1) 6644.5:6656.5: 146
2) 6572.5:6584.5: 297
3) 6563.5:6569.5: 382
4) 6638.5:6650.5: 146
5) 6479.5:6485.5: 146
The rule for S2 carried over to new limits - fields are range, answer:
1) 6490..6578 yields 203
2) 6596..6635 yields 152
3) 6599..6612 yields 152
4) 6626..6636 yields 154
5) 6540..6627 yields 231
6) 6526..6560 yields 198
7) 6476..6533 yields 148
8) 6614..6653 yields 150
